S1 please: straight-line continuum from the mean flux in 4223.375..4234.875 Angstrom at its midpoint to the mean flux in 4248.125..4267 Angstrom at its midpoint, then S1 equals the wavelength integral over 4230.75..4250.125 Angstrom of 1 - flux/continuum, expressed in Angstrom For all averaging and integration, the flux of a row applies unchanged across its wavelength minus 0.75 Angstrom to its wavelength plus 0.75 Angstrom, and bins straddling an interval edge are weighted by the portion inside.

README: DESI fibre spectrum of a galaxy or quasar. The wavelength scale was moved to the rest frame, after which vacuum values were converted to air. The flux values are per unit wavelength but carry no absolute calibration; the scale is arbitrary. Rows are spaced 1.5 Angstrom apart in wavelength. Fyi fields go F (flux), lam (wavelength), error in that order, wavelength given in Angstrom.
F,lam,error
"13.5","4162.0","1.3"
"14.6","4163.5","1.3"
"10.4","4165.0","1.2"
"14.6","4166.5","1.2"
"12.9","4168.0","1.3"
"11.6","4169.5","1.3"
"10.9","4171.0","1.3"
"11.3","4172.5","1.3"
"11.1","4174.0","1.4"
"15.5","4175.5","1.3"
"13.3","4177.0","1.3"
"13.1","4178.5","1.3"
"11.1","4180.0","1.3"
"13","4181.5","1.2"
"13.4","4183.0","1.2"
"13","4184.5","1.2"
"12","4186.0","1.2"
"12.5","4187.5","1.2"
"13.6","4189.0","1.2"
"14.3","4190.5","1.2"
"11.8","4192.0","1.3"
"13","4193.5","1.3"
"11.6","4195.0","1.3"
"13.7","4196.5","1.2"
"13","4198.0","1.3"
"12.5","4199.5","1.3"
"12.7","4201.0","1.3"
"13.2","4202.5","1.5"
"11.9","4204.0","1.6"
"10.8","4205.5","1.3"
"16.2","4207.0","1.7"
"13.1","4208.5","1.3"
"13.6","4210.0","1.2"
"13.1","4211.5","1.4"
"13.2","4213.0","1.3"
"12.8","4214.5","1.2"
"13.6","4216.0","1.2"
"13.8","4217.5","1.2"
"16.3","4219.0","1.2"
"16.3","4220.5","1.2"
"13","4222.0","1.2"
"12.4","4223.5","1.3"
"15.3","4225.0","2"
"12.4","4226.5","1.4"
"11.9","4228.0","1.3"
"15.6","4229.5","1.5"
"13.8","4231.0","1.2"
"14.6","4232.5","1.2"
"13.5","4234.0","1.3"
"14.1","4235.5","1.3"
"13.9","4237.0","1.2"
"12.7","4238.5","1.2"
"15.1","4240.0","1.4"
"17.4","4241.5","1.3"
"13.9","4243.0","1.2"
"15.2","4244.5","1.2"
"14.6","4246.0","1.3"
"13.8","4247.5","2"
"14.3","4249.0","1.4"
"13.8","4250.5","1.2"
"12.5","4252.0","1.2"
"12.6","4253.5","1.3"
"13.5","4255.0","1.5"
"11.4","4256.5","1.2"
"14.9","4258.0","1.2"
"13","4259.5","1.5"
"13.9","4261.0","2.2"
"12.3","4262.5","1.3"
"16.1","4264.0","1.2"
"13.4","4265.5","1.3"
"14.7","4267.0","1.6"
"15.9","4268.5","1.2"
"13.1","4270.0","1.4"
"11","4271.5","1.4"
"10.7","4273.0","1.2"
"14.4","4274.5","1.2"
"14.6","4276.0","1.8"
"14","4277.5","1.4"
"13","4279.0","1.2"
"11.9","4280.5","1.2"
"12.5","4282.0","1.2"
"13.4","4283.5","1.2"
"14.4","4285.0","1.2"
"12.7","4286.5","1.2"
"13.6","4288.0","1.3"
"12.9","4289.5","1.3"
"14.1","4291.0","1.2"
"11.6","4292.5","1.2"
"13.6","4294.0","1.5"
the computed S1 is -1.01 Angstrom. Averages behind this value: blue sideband 13.8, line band 14.4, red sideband 13.5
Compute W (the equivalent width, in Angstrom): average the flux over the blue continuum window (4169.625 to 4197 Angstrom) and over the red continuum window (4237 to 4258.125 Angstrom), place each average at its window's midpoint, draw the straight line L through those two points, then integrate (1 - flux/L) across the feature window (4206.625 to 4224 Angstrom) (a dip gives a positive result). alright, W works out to -0.8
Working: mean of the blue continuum 12.6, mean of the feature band 13.9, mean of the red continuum 13.9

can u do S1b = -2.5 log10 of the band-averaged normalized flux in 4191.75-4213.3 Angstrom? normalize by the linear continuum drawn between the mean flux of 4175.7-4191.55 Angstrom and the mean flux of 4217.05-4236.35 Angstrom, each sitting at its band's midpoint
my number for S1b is 0.05 mag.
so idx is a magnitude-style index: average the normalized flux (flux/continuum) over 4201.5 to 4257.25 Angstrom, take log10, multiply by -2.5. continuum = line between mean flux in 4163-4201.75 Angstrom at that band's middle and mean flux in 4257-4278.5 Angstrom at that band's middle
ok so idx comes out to -0.04 mag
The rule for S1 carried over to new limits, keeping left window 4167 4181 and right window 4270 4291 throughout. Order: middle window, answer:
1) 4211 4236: -2.3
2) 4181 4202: -0.7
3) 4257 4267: -0.8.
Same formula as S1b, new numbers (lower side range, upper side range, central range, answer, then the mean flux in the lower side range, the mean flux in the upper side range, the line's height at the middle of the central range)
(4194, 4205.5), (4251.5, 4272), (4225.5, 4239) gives -0.05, 12.5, 13.5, 13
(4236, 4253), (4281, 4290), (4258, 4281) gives 0.01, 14.3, 13.2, 13.6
